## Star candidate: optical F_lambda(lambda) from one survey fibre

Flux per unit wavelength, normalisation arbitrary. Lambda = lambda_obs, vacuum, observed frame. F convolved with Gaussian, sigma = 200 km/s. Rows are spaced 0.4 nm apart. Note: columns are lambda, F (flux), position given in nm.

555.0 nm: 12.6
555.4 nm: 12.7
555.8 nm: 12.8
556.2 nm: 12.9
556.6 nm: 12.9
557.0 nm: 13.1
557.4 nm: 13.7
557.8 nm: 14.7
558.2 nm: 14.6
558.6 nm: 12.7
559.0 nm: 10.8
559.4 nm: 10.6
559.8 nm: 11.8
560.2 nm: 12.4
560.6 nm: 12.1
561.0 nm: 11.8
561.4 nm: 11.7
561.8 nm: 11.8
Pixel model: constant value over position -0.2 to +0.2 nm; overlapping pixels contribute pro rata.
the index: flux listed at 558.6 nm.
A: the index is 12.7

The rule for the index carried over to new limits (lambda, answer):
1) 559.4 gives 10.6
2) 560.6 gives 12.1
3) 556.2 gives 12.9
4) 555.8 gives 12.8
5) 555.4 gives 12.7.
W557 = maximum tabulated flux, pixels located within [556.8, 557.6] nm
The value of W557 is 13.7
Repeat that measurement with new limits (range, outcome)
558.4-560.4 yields 12.7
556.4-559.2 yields 14.7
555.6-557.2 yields 13.1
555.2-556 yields 12.8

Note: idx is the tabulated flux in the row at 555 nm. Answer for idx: 12.6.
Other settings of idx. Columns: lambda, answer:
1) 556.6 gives 12.9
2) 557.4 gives 13.7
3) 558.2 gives 14.6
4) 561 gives 11.8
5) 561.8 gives 11.8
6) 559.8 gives 11.8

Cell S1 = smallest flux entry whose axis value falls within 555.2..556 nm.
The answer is 12.7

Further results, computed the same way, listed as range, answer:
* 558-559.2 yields 10.8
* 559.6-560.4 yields 11.8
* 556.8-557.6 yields 13.1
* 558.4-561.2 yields 10.6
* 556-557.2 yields 12.9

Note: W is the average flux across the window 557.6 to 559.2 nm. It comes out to 13.2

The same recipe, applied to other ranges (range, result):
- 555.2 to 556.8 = 12.8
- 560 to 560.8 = 12.2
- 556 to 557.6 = 13.2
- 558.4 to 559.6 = 11.4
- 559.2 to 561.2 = 11.7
